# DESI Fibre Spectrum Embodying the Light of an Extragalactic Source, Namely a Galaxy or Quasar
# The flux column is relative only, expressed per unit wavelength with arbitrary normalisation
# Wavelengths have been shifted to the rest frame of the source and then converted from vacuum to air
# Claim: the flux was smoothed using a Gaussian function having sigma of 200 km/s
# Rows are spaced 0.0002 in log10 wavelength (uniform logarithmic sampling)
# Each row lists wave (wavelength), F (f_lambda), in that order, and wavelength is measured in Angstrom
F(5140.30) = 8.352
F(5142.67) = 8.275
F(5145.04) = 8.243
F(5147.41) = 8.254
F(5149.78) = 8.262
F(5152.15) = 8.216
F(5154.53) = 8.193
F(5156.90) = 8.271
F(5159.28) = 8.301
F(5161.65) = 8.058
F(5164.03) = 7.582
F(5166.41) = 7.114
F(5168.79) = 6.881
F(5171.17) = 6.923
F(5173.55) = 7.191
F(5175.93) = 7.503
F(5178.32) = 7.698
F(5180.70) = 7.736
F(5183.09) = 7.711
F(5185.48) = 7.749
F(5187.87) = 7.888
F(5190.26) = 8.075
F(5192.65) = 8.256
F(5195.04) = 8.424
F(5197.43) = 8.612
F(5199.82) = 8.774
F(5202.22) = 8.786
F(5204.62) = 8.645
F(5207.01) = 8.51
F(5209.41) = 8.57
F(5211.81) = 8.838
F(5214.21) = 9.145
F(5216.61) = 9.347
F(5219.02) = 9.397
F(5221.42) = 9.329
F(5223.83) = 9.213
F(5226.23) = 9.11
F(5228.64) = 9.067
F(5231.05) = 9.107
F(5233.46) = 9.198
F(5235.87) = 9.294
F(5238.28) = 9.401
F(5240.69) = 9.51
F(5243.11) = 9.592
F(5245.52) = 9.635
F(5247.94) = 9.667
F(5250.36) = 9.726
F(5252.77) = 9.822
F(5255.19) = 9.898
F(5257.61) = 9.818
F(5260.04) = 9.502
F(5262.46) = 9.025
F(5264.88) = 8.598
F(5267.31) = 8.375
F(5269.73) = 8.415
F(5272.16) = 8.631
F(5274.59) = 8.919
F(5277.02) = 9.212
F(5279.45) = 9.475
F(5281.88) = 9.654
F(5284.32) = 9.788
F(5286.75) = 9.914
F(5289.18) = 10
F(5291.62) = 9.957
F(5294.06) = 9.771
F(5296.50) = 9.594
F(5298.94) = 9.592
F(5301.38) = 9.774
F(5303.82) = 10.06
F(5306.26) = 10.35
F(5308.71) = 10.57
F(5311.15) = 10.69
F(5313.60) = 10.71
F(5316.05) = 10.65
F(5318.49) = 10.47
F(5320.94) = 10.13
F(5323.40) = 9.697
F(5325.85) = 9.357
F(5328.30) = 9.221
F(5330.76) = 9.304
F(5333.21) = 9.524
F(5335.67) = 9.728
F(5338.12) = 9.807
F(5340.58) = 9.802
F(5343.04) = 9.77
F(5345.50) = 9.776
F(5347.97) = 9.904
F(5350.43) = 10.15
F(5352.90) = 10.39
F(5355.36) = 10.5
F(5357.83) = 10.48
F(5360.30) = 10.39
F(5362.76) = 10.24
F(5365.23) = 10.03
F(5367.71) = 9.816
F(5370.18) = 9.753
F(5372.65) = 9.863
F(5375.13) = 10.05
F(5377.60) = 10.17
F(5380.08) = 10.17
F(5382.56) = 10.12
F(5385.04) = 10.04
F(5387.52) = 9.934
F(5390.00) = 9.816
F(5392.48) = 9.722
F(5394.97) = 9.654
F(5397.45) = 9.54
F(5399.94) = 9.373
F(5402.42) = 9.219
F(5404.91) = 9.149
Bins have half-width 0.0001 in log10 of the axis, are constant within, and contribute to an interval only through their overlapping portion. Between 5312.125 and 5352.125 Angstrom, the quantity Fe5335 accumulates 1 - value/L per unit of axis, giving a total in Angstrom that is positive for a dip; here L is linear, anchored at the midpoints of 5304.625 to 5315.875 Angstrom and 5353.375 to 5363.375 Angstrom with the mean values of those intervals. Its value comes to 2.3 Angstrom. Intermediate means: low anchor 10.6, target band 9.88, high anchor 10.4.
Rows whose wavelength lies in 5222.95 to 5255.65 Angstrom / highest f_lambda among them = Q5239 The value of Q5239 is 9.898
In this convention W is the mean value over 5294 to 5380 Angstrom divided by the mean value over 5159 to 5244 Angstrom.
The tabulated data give 1.2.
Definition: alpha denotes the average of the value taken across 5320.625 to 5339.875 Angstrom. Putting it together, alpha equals 9.58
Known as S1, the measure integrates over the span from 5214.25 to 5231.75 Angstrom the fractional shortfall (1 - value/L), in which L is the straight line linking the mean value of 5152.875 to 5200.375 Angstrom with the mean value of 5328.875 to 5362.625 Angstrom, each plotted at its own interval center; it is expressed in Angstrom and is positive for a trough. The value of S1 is -1.67 Angstrom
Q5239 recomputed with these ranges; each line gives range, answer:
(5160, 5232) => 9.397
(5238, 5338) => 10.71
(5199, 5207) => 8.786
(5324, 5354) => 10.39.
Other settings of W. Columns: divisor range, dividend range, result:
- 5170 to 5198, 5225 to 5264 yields 1.21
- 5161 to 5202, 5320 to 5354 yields 1.25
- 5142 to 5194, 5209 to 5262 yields 1.20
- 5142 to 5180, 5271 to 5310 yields 1.24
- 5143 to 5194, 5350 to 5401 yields 1.28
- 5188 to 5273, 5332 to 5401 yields 1.10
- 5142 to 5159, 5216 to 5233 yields 1.12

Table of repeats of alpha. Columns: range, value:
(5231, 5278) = 9.27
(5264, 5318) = 9.69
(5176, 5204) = 8.14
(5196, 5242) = 9.04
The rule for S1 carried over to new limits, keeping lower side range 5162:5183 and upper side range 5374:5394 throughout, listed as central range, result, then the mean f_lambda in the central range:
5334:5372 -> -1.64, 10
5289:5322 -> -4.19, 10.2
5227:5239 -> -1.59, 9.2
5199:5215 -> -1.92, 8.74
